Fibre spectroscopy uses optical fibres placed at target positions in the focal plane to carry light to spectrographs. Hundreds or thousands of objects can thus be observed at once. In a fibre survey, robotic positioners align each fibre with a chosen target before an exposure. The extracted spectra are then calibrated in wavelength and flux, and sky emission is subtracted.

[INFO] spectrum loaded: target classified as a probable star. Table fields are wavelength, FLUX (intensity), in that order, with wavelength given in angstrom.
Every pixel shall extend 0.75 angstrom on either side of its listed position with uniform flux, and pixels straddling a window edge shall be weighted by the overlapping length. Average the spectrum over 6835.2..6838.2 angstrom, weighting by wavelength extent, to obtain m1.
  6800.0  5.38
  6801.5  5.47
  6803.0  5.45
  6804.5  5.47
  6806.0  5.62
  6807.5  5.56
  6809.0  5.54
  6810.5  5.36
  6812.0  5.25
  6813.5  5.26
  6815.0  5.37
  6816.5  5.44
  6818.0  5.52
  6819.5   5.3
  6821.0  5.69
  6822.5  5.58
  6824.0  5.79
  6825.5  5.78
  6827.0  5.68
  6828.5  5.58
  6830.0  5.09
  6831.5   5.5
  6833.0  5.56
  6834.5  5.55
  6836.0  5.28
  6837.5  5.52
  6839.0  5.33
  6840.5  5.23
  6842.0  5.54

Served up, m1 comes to 5.4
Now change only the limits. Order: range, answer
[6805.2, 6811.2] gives 5.52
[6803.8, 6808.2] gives 5.55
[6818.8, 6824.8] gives 5.59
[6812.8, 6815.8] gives 5.32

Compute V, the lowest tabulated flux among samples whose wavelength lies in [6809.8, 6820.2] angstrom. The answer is 5.25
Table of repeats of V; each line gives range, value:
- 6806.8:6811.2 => 5.36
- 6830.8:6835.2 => 5.5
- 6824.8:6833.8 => 5.09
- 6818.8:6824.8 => 5.3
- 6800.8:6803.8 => 5.45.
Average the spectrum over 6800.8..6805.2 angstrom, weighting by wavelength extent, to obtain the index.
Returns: 5.46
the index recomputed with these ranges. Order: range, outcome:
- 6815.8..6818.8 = 5.48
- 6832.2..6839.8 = 5.45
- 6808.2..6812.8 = 5.38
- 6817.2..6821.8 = 5.5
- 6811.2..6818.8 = 5.37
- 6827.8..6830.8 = 5.33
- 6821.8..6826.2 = 5.72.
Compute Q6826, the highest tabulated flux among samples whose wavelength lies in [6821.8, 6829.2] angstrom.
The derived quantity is 5.79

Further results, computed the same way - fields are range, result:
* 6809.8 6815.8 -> 5.37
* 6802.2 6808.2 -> 5.62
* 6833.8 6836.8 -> 5.55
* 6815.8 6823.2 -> 5.69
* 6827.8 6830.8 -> 5.58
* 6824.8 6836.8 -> 5.78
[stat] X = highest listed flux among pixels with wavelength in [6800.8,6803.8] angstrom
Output 5.47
